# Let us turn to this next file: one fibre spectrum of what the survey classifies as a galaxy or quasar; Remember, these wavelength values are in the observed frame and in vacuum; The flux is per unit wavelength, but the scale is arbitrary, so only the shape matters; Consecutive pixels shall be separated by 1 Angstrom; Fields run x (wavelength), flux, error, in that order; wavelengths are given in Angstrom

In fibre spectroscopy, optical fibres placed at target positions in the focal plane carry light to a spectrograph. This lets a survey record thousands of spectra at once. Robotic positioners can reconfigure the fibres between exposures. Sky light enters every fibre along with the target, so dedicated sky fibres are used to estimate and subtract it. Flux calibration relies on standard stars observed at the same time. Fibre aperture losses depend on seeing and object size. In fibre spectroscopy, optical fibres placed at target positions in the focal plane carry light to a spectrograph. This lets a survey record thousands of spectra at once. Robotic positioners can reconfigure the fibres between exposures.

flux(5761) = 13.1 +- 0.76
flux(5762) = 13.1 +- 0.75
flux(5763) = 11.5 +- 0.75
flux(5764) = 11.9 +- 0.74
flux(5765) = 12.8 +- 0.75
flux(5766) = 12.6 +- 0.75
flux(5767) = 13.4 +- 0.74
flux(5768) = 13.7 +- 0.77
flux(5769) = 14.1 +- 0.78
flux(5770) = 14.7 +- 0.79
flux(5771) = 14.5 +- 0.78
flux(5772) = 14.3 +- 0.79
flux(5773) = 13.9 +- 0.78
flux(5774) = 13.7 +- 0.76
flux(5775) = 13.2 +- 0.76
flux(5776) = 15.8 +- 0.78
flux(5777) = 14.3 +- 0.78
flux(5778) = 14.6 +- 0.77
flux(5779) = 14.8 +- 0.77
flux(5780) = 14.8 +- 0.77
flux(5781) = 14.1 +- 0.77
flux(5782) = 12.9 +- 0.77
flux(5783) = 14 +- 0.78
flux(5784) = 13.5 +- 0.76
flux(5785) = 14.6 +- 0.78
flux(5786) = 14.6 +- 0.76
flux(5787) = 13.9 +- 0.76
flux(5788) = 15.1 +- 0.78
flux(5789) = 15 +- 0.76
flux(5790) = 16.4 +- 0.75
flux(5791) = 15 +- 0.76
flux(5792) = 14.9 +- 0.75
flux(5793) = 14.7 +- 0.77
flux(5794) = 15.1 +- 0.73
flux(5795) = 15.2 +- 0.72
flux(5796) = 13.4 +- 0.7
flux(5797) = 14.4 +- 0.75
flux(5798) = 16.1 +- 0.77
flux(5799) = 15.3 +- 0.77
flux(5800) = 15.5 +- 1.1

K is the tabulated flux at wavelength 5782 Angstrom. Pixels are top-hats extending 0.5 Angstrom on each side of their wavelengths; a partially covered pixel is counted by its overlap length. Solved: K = 12.9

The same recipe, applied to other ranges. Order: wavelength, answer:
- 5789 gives 15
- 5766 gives 12.6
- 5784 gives 13.5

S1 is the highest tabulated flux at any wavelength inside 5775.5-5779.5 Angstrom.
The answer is 15.8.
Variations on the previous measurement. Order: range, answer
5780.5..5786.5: 14.6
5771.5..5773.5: 14.3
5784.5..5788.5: 15.1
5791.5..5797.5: 15.2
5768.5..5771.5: 14.7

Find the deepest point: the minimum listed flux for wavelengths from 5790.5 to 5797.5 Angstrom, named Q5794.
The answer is 13.4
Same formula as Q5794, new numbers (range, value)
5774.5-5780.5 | 13.2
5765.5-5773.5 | 12.6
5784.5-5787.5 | 13.9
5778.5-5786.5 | 12.9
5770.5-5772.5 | 14.3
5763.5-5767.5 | 11.9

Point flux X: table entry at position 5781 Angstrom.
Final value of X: 14.1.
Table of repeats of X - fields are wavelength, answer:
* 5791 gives 15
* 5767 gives 13.4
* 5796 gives 13.4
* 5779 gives 14.8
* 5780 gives 14.8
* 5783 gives 14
